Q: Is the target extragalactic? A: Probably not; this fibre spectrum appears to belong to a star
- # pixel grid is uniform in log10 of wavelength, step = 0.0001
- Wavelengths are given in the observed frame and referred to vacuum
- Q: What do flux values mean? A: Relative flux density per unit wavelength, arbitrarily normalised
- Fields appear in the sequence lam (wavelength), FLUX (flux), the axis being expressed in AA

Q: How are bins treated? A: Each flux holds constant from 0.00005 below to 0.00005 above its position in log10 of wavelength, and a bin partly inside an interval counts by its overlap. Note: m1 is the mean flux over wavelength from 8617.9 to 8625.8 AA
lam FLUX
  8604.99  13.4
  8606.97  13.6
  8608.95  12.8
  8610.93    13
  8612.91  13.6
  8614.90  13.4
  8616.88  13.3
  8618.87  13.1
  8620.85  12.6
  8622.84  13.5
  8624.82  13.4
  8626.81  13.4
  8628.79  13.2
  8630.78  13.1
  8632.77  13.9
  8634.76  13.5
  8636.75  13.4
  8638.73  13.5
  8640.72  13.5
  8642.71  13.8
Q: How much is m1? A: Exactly 13.2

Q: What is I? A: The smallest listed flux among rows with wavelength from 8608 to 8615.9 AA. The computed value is 12.8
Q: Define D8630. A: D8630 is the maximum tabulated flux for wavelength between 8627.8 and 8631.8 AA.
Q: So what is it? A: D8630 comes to 13.2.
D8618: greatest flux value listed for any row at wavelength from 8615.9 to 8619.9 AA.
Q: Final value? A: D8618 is 13.3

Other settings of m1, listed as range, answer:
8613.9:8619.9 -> 13.3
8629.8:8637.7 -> 13.5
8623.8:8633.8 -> 13.4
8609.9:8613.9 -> 13.3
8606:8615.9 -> 13.3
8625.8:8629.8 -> 13.3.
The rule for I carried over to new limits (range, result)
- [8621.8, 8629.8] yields 13.2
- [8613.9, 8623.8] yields 12.6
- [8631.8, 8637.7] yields 13.4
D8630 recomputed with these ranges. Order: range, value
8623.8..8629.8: 13.4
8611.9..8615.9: 13.6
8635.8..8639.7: 13.5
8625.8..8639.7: 13.9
